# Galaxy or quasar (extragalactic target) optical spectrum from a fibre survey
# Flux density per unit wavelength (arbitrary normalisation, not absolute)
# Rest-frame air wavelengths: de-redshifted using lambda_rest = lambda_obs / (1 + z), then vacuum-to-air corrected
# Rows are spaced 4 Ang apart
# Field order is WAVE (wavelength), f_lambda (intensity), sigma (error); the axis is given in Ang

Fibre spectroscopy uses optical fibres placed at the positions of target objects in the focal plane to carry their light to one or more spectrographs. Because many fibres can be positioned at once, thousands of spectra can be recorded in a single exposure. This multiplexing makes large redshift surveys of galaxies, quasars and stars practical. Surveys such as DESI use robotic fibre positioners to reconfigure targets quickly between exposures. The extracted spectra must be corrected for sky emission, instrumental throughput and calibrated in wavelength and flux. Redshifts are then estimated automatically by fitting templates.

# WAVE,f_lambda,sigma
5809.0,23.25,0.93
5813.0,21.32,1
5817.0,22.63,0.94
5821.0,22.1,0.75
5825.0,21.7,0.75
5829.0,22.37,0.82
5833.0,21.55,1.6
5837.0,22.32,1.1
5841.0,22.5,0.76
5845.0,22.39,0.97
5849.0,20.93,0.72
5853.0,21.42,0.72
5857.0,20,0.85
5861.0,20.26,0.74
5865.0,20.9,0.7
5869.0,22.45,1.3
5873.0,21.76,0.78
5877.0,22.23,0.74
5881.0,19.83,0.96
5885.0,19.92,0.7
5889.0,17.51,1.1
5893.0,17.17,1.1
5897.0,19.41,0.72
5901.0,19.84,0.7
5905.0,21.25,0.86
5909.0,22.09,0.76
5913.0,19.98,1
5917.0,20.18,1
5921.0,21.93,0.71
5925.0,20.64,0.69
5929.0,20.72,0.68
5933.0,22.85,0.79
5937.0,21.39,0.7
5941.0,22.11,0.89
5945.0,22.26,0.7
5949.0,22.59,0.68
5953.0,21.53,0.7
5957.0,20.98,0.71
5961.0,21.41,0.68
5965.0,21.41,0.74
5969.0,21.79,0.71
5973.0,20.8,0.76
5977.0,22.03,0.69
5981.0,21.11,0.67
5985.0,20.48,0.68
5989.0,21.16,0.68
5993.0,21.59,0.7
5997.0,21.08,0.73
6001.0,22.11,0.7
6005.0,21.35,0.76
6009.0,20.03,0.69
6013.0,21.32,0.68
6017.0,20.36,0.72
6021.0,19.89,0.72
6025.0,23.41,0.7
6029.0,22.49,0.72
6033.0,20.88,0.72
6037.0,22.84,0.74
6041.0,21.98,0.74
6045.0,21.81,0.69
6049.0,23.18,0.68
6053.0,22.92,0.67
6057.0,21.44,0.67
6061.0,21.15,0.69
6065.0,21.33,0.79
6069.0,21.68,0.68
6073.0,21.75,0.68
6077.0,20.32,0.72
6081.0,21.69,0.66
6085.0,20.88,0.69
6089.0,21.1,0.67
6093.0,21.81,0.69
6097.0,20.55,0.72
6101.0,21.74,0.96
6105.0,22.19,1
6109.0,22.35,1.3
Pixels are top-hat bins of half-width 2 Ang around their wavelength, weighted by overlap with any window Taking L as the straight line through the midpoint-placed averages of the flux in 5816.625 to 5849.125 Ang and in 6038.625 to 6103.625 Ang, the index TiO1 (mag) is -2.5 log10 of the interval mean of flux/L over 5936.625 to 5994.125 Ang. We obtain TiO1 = 0.02 mag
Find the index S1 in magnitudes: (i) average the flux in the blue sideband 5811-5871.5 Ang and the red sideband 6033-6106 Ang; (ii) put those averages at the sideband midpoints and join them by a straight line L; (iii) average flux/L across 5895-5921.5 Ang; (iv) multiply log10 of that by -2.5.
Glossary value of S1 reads 0.054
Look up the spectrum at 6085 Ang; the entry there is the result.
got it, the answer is 20.88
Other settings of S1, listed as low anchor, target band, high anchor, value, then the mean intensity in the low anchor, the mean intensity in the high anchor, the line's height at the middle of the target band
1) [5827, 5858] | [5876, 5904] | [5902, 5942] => 0.11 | 21.7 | 21.3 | 21.5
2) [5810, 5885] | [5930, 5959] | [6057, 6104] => -0.02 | 21.6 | 21.3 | 21.5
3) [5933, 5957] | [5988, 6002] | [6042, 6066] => 0.03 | 22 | 22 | 22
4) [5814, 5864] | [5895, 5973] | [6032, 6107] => 0.02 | 21.7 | 21.7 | 21.7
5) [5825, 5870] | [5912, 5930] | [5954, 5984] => 0.04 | 21.5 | 21.3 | 21.4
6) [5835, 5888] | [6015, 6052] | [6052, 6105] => -0.03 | 21.2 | 21.4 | 21.4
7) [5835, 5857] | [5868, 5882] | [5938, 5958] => 0.01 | 21.7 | 21.9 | 21.8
